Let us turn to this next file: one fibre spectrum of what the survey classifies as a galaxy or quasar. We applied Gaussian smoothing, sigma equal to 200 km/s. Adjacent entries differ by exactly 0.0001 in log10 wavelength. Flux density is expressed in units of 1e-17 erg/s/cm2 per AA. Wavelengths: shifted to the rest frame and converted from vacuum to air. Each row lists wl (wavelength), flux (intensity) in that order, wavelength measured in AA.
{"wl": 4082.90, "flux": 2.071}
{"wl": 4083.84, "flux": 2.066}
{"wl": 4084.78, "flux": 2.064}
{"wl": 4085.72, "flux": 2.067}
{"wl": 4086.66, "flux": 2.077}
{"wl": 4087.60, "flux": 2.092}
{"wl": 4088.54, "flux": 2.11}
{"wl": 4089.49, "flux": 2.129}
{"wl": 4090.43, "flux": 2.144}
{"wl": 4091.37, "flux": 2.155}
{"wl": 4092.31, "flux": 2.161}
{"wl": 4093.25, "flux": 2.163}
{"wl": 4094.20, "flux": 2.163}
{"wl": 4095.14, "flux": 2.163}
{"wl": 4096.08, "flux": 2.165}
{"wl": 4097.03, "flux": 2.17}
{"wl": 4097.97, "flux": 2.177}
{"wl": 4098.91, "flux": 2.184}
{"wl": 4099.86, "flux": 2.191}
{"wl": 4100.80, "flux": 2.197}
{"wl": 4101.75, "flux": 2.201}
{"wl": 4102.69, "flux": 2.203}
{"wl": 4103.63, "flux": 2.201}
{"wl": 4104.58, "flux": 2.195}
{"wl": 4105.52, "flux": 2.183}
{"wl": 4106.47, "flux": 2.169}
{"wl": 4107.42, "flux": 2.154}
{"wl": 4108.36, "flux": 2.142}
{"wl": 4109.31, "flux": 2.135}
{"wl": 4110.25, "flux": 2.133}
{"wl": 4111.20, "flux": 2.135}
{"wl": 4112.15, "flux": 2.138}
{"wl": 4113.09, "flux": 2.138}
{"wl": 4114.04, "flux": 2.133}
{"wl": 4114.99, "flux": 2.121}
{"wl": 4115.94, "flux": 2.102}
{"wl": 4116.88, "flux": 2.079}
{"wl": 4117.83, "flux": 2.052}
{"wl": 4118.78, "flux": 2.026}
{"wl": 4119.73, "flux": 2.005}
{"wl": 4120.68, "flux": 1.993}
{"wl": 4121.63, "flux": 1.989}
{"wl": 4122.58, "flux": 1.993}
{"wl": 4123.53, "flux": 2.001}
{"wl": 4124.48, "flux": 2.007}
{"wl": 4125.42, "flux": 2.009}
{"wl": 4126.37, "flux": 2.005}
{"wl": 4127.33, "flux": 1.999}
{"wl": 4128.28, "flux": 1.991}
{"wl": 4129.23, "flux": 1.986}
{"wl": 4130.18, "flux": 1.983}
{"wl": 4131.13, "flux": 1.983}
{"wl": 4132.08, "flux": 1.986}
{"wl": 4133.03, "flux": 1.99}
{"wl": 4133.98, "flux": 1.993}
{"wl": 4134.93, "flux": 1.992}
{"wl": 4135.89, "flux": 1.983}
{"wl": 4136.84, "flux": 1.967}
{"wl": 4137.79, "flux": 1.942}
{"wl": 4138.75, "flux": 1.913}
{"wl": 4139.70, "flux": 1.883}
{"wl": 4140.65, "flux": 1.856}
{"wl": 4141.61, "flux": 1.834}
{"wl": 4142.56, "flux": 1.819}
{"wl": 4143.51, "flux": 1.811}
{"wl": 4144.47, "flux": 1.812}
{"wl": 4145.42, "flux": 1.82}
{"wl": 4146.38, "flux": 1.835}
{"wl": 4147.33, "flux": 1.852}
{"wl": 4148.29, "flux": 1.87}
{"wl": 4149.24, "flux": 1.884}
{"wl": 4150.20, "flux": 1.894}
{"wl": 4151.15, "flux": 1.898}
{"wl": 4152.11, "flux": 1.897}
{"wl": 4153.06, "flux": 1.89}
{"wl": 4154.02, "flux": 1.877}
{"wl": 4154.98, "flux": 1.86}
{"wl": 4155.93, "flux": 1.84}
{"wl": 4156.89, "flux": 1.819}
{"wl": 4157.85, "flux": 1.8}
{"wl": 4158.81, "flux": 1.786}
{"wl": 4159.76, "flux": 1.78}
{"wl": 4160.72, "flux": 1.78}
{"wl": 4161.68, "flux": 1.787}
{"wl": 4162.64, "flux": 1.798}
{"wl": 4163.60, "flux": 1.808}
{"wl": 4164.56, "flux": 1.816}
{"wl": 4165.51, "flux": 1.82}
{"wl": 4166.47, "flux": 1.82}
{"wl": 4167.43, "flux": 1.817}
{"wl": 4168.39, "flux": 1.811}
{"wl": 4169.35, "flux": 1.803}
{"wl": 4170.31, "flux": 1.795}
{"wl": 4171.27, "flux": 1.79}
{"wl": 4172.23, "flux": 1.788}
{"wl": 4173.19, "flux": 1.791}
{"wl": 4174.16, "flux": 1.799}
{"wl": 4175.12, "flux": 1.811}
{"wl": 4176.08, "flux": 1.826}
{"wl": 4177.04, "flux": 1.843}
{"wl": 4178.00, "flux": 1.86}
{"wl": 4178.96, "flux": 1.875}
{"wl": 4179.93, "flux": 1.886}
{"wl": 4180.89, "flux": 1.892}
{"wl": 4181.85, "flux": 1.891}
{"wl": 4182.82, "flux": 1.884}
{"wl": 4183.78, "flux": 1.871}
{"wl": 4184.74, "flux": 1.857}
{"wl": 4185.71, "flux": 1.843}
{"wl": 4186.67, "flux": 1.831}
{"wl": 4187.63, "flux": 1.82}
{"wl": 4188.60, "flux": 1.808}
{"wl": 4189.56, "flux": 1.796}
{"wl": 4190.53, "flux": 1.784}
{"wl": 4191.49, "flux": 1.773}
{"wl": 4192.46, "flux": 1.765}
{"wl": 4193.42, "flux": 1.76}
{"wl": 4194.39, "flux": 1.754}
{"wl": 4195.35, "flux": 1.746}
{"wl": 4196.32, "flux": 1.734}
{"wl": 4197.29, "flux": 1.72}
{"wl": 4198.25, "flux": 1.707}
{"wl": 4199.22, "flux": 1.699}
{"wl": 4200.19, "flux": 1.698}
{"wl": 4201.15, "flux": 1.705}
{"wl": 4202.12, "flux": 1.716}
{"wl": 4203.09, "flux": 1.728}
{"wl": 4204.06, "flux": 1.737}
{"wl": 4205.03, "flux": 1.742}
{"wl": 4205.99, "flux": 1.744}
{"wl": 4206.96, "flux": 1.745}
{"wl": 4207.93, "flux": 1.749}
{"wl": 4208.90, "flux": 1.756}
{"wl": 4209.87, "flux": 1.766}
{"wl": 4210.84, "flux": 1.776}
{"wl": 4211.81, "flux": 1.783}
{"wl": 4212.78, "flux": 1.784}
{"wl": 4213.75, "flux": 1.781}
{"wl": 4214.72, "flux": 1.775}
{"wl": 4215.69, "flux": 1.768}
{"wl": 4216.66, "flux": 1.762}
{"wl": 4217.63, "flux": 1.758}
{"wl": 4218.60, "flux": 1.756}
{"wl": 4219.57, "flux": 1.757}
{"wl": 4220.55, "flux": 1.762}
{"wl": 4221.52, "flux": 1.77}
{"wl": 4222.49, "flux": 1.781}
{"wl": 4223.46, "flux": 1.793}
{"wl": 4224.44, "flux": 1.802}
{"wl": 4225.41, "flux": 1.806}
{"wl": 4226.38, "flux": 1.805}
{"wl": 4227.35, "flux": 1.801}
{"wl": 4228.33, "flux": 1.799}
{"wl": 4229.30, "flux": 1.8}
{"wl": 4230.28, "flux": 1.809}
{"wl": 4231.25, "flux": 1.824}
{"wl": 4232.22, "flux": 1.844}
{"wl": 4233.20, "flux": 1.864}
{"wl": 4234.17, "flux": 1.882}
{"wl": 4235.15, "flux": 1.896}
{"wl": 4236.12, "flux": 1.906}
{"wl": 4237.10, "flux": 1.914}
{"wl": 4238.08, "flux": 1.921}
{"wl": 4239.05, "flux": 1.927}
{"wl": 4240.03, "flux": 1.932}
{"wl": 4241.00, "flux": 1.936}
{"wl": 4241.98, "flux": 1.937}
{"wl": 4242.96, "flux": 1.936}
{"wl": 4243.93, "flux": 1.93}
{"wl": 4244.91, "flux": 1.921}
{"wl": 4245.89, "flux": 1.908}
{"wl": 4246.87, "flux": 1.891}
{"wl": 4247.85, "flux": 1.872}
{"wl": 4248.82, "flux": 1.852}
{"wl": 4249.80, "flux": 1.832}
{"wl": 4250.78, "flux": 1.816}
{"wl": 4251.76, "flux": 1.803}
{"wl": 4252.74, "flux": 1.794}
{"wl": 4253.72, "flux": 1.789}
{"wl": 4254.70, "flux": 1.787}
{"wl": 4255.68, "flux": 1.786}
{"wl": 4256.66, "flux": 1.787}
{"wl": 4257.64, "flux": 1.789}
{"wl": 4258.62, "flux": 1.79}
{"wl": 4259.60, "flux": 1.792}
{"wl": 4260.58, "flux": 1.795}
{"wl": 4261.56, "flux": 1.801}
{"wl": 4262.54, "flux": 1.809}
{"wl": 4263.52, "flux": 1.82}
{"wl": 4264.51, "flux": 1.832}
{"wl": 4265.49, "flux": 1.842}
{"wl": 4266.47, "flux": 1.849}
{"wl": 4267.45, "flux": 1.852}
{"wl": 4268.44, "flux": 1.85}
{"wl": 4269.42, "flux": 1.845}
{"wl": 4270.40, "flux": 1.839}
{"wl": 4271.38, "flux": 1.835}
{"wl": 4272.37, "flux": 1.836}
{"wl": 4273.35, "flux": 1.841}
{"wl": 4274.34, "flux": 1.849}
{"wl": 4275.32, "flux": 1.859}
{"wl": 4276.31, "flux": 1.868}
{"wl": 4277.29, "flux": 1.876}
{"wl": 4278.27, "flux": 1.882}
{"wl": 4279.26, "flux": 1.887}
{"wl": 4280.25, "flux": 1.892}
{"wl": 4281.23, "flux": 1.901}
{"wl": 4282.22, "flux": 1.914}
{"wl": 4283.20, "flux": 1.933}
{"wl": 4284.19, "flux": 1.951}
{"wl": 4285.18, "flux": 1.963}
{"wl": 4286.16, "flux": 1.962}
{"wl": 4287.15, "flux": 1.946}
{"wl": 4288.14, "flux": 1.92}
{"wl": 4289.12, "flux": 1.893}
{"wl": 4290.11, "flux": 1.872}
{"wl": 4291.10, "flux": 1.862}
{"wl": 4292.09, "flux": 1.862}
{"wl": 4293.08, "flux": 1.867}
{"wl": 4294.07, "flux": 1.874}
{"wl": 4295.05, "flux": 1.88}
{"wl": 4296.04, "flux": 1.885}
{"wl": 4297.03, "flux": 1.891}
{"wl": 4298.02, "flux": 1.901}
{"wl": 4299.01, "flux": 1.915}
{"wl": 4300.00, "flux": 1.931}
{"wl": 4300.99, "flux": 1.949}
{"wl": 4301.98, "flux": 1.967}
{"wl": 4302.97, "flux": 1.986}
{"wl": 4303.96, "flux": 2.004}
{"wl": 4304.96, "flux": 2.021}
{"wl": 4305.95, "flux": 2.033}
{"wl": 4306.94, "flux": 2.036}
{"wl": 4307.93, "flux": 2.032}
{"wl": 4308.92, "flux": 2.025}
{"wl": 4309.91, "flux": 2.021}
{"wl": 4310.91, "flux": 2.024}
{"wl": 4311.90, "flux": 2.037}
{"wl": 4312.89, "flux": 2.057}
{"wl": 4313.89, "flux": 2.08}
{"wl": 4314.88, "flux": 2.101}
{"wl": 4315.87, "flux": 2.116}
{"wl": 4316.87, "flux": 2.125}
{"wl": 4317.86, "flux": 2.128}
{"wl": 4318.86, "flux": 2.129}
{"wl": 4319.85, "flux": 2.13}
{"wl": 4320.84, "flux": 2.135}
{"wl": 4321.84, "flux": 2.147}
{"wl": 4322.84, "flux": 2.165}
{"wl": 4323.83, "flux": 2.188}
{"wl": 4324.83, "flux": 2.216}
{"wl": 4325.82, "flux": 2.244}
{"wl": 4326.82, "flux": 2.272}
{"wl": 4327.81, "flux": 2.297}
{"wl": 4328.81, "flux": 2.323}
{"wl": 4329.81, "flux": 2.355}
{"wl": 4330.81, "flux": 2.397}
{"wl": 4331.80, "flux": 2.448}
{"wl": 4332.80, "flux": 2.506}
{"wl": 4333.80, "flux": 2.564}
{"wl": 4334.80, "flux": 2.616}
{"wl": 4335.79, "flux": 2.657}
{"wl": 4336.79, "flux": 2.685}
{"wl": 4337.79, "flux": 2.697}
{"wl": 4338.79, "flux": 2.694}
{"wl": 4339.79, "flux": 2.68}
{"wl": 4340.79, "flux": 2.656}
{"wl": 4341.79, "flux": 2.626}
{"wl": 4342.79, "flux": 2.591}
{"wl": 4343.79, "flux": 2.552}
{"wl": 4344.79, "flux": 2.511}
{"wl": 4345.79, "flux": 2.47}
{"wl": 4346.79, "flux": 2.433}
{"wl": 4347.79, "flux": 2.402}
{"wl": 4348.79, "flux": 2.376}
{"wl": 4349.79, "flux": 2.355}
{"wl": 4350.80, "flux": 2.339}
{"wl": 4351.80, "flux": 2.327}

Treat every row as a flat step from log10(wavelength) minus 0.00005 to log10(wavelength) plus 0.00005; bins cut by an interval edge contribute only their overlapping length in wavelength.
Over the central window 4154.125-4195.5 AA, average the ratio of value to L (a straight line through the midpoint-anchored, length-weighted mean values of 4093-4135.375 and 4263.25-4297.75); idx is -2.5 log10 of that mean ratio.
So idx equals 0.11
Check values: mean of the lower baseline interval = 2.09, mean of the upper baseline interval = 1.88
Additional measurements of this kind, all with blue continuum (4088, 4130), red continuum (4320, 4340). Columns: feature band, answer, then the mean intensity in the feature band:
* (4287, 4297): 0.24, 1.88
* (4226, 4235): 0.24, 1.83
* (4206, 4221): 0.26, 1.76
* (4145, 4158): 0.17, 1.86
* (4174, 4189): 0.19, 1.85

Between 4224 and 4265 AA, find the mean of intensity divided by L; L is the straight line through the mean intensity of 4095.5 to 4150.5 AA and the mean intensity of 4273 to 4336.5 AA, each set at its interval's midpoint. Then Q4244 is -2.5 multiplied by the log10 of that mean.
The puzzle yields 0.11 mag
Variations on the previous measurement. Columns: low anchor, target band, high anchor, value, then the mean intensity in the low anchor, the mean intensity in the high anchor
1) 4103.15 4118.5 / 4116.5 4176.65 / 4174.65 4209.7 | 0.05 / 2.14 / 1.79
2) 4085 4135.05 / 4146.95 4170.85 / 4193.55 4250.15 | 0.08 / 2.1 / 1.81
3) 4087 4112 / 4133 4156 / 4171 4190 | 0.05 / 2.16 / 1.84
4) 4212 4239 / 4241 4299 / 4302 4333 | 0.06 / 1.81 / 2.15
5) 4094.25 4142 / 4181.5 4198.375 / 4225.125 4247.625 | 0.09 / 2.06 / 1.88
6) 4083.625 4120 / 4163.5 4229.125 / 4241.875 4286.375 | 0.11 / 2.14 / 1.86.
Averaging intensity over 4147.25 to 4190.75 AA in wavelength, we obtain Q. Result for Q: 1.83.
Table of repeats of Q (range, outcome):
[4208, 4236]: 1.8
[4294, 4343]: 2.21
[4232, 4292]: 1.87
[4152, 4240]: 1.8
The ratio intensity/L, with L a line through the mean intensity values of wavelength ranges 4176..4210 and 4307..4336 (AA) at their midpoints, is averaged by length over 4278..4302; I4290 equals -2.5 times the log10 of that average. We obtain 0.11 mag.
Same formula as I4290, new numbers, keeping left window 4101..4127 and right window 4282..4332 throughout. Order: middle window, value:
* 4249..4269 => 0.14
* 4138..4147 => 0.14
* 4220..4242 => 0.12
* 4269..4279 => 0.11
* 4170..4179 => 0.15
